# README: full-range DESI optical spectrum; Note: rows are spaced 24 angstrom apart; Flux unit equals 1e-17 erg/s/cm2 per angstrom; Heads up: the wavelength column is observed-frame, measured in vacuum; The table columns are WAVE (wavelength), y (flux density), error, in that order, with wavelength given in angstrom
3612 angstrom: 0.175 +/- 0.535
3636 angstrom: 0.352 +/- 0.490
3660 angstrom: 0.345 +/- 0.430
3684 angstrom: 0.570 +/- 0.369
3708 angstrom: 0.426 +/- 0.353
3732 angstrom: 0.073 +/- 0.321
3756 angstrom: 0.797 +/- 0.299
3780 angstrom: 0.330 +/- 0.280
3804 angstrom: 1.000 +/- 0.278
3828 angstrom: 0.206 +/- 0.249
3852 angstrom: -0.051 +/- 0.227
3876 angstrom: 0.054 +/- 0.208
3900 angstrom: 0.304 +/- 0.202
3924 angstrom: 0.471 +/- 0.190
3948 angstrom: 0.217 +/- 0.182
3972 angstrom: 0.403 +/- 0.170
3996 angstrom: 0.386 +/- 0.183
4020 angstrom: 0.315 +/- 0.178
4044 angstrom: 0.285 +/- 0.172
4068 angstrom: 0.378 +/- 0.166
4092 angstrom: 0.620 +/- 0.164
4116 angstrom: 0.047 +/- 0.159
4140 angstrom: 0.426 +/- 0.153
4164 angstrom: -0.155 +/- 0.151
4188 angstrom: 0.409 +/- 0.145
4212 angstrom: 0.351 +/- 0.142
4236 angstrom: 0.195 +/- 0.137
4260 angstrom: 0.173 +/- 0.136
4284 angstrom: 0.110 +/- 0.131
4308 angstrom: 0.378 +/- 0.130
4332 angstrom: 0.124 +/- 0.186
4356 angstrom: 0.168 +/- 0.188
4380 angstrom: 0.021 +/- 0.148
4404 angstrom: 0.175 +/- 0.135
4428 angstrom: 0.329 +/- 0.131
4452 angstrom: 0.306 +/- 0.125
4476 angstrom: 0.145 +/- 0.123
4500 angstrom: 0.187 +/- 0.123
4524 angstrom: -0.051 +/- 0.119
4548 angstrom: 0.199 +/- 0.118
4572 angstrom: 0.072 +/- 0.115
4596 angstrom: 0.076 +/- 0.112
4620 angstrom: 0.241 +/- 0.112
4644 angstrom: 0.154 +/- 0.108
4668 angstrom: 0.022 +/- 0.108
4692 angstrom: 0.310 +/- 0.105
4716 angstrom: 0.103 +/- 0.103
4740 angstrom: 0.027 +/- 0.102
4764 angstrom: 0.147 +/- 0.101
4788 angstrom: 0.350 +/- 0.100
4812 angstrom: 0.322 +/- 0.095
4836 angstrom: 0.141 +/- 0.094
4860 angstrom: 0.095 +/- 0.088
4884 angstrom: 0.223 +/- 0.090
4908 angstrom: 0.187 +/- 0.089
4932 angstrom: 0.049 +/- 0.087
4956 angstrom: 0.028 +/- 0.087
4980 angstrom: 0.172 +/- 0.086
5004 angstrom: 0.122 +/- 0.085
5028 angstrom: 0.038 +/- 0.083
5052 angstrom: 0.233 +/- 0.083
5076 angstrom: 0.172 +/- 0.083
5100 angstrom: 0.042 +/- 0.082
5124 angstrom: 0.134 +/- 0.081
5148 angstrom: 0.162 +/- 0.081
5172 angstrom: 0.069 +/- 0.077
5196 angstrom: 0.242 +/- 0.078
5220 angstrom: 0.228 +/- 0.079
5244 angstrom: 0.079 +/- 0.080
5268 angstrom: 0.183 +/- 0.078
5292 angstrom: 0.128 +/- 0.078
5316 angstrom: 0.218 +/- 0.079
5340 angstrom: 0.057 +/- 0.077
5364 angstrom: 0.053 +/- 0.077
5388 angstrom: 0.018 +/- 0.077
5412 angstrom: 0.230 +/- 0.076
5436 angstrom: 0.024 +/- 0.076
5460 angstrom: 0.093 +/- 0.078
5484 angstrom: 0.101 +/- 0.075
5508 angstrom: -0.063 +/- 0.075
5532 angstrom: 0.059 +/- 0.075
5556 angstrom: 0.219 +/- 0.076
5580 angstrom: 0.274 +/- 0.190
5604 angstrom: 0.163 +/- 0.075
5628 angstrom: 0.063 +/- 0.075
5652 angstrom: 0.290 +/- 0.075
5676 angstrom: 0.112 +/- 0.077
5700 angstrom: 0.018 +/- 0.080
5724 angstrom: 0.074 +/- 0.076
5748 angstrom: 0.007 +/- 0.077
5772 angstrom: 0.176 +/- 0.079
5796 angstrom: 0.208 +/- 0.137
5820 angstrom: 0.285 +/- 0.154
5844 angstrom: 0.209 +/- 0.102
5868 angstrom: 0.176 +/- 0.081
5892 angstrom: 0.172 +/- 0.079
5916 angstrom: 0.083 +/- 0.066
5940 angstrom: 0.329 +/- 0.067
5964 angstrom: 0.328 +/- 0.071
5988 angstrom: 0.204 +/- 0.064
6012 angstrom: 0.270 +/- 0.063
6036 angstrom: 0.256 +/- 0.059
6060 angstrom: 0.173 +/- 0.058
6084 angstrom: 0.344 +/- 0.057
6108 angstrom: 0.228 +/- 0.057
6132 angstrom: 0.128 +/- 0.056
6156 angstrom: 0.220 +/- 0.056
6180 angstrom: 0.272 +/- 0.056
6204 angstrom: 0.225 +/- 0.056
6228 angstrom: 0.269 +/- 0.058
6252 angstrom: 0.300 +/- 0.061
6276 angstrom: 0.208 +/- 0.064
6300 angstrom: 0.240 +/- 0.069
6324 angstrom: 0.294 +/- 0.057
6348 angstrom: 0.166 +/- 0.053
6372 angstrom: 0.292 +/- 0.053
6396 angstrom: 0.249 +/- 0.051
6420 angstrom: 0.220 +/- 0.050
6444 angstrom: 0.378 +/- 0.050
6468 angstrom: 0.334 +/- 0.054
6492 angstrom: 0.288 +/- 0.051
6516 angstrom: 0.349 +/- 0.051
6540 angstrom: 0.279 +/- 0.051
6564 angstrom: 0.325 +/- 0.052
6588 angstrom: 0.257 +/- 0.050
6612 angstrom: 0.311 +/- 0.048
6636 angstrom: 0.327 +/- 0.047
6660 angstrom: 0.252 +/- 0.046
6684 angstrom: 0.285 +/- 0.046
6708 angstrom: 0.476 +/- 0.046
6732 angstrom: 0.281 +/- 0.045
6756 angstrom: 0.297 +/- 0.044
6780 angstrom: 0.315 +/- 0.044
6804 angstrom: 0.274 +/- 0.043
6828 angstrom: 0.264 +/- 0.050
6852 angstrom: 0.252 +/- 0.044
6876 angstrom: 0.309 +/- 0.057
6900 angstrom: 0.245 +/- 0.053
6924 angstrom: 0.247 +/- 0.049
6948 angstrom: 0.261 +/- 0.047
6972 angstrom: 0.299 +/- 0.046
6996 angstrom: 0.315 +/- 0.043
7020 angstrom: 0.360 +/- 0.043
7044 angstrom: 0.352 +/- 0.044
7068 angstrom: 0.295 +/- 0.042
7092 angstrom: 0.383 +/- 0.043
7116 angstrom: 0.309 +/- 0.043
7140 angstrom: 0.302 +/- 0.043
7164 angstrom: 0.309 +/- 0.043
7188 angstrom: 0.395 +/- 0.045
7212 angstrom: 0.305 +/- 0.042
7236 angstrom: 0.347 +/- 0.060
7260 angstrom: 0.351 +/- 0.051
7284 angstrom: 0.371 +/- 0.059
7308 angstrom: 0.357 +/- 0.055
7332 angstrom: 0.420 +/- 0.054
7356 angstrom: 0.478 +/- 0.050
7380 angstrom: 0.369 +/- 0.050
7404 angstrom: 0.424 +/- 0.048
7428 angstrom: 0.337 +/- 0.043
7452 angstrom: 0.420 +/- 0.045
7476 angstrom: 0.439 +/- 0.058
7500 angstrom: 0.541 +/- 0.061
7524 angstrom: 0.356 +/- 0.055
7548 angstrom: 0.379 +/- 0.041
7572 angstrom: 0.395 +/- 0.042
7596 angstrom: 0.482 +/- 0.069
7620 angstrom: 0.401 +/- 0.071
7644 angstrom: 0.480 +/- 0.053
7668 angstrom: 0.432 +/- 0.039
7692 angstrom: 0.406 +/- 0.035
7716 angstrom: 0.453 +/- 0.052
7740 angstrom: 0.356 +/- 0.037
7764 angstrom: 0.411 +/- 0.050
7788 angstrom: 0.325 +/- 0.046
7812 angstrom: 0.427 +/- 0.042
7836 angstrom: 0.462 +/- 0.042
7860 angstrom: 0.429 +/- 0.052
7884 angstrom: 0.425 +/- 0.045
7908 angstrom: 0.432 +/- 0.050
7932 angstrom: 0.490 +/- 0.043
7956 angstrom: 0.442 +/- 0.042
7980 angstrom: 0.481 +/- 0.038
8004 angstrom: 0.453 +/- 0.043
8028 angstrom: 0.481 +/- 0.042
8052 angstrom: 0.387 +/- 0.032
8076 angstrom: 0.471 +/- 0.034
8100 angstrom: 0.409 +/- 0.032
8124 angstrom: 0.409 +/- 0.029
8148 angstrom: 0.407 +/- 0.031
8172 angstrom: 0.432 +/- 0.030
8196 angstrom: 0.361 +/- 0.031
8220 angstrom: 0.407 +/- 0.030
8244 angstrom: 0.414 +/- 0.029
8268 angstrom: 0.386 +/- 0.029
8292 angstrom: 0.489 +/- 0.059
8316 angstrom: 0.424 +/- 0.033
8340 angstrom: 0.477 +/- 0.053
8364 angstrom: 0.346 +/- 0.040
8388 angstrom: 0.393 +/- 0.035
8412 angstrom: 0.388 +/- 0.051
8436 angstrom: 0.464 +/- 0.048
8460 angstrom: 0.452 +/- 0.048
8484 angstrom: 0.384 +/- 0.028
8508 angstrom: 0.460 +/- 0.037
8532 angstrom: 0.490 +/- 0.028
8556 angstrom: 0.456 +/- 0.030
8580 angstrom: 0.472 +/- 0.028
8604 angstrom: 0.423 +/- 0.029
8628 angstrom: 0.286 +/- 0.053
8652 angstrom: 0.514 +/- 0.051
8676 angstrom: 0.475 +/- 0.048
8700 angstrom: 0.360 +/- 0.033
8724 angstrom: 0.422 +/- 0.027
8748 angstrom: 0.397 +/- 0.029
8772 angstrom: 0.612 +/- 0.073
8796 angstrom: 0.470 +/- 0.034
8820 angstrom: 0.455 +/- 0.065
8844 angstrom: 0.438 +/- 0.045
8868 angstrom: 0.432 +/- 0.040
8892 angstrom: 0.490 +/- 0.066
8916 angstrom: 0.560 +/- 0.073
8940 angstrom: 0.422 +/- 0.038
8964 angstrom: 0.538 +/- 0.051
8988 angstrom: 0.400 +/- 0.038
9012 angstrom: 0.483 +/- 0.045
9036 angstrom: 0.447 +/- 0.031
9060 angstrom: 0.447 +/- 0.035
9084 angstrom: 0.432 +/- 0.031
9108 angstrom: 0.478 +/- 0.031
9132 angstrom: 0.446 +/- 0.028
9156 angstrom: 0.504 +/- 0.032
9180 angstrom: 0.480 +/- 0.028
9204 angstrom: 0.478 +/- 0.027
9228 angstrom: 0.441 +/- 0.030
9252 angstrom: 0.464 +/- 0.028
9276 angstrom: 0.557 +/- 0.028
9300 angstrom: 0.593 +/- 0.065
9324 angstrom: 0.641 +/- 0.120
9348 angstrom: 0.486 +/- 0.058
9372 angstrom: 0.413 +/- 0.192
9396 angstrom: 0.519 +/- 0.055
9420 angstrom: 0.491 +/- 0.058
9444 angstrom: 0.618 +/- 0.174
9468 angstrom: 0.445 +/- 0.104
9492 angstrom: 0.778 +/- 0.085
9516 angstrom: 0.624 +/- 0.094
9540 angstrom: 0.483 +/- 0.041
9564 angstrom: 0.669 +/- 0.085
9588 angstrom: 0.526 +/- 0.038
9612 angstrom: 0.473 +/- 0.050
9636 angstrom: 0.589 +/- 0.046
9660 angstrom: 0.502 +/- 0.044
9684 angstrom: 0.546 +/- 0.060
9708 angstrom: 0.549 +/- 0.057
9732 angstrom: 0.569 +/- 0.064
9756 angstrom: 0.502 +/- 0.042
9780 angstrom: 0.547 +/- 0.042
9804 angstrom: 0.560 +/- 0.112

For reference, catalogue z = 0.598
